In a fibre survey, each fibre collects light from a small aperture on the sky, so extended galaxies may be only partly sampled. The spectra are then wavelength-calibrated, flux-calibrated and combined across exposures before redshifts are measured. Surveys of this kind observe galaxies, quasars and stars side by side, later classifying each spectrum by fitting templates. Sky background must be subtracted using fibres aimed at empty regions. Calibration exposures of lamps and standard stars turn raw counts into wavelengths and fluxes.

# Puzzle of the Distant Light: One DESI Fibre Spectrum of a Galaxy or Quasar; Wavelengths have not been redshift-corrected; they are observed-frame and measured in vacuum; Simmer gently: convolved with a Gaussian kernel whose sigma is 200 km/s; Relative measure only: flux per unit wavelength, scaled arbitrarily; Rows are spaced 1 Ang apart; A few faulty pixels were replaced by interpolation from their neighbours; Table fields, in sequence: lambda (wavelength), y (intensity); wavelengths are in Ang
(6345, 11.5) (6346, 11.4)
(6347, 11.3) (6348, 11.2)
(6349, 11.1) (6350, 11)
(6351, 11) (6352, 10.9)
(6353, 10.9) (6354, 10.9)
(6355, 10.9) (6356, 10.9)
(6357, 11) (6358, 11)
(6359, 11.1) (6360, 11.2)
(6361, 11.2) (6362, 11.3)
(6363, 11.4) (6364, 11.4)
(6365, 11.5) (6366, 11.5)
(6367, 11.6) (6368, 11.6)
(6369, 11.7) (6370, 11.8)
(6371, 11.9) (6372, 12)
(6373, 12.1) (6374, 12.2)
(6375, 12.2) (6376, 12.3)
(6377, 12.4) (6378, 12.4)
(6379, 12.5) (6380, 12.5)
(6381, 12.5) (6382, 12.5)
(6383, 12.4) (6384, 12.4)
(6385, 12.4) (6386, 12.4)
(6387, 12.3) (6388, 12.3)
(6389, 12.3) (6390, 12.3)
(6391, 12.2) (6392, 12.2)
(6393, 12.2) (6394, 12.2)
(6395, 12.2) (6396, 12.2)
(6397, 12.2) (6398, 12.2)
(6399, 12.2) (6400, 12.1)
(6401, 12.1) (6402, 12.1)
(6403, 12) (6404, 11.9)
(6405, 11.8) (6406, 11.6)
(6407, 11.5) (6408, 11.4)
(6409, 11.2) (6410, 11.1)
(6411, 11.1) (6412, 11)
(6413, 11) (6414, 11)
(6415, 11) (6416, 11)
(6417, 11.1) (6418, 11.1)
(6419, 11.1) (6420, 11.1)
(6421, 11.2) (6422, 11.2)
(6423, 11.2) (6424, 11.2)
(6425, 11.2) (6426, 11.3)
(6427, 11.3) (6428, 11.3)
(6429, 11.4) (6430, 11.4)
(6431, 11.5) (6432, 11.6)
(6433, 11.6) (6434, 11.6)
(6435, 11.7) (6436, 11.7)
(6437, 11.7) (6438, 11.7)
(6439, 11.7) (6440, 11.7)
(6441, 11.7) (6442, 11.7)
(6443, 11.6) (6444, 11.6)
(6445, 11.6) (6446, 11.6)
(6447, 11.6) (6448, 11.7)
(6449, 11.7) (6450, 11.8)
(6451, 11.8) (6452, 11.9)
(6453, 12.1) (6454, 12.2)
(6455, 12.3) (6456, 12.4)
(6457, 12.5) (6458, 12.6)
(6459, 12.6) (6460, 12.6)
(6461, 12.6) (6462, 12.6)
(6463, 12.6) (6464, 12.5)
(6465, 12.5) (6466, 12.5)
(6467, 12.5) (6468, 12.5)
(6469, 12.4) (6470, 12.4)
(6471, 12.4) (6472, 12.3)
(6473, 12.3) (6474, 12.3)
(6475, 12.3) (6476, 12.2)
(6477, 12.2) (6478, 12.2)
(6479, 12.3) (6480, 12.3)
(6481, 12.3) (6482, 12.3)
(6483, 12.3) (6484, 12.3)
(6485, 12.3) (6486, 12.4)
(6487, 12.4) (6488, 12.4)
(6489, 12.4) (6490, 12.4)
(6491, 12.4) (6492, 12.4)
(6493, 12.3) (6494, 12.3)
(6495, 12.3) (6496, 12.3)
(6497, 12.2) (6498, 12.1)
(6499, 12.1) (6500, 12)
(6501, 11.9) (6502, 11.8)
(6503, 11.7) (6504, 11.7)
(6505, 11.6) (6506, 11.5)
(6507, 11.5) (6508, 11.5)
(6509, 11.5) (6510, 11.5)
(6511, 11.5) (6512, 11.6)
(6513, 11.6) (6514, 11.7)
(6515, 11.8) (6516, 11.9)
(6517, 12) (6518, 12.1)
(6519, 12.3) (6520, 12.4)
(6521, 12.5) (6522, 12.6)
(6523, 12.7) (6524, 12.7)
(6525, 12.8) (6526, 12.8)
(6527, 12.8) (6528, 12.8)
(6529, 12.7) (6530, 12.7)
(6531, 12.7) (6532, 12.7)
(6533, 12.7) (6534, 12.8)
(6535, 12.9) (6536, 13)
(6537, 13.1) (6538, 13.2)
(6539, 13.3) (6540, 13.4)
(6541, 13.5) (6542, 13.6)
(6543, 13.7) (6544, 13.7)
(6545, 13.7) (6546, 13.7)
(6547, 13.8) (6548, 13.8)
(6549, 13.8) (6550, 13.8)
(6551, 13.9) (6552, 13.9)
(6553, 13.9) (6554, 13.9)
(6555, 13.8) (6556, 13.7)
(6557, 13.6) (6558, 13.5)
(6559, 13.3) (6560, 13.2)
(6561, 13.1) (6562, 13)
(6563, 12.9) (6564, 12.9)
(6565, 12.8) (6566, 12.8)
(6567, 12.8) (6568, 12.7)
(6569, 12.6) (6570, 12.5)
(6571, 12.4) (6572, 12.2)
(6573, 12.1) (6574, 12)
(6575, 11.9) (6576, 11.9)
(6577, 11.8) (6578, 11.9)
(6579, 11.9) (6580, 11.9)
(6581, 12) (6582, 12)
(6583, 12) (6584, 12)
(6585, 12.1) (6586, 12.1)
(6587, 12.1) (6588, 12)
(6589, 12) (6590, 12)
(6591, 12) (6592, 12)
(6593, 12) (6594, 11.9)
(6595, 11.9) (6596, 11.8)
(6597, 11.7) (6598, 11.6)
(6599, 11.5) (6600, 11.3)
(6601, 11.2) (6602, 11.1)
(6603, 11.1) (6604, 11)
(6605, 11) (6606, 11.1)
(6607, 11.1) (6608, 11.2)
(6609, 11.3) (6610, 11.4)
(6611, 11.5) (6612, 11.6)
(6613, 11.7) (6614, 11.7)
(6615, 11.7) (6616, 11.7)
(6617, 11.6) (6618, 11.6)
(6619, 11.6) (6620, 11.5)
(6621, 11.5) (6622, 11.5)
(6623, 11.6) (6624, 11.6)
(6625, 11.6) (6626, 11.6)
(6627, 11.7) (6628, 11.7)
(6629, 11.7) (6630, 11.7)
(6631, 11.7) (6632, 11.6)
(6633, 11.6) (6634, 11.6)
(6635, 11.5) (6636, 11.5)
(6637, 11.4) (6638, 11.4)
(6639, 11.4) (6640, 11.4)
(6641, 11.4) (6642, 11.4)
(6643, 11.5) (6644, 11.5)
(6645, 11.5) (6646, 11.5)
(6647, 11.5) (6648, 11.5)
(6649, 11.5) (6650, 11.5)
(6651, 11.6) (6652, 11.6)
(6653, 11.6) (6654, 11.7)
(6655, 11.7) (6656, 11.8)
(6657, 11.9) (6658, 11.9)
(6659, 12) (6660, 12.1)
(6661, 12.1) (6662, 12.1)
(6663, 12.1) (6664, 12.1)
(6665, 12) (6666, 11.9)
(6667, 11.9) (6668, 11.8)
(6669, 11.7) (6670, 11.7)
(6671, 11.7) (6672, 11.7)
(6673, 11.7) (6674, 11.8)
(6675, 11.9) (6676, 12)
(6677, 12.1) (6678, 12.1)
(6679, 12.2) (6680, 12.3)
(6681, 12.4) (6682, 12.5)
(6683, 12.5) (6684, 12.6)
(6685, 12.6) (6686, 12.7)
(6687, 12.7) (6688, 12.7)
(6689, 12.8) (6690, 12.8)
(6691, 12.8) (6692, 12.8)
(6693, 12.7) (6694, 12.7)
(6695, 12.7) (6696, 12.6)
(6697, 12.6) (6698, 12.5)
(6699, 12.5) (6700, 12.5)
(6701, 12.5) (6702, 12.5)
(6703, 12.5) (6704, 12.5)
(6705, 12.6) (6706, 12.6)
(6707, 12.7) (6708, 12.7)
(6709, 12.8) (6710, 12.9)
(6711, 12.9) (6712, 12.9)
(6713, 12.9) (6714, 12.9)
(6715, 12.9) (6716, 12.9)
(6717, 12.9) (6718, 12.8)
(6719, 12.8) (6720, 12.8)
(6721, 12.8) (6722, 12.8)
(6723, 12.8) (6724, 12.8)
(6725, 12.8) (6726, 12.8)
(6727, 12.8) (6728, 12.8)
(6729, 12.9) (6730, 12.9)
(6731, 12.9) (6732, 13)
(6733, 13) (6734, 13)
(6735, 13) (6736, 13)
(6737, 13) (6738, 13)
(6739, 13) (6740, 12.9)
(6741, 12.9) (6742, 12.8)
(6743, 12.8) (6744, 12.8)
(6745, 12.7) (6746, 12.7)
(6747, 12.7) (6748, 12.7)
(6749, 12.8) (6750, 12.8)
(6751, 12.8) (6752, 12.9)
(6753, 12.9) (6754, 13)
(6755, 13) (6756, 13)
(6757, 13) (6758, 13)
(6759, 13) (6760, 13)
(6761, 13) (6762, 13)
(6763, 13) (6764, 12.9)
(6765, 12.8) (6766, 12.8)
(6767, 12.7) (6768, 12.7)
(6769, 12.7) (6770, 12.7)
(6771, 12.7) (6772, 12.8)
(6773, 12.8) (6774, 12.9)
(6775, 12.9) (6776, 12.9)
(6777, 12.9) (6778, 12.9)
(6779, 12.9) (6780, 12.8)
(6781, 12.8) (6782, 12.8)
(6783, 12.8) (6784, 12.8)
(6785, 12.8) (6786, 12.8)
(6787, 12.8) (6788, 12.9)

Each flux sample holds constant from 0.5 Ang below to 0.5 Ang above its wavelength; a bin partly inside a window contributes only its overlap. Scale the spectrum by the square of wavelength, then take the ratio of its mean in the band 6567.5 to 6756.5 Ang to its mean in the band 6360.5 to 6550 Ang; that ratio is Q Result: 1.1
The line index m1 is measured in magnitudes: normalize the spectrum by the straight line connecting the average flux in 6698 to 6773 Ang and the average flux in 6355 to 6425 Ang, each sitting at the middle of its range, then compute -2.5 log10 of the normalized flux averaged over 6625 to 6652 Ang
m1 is 0.089 mag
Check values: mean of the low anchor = 11.7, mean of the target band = 11.5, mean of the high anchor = 12.8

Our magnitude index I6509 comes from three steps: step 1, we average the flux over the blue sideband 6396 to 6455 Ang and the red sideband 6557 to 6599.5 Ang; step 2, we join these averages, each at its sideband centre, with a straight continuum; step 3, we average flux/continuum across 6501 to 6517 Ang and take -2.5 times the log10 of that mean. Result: 0.03 mag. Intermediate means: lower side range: 11.6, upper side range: 12.3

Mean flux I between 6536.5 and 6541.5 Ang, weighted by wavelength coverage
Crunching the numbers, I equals 13.3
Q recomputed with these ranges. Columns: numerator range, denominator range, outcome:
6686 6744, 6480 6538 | 1.11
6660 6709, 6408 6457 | 1.16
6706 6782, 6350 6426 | 1.23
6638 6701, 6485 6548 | 1.01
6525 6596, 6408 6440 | 1.18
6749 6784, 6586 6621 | 1.17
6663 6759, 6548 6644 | 1.09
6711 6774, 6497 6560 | 1.08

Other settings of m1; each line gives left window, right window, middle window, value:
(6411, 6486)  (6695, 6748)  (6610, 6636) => 0.08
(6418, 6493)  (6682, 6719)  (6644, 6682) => 0.07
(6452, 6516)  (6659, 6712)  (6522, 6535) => -0.05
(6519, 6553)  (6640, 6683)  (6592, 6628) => 0.08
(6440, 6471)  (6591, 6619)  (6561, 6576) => -0.08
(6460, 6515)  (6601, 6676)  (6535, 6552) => -0.14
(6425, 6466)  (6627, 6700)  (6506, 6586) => -0.07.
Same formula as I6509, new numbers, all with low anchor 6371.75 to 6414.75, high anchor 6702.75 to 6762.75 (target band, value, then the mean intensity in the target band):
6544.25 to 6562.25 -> -0.10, 13.6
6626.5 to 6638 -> 0.09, 11.6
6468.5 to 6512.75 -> 0.01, 12.1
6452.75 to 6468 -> -0.03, 12.5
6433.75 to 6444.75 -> 0.04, 11.7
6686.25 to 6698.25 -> 0.00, 12.7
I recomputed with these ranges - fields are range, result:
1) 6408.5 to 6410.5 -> 11.1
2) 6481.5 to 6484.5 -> 12.3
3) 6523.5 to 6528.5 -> 12.8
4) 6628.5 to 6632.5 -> 11.7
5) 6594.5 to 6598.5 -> 11.8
